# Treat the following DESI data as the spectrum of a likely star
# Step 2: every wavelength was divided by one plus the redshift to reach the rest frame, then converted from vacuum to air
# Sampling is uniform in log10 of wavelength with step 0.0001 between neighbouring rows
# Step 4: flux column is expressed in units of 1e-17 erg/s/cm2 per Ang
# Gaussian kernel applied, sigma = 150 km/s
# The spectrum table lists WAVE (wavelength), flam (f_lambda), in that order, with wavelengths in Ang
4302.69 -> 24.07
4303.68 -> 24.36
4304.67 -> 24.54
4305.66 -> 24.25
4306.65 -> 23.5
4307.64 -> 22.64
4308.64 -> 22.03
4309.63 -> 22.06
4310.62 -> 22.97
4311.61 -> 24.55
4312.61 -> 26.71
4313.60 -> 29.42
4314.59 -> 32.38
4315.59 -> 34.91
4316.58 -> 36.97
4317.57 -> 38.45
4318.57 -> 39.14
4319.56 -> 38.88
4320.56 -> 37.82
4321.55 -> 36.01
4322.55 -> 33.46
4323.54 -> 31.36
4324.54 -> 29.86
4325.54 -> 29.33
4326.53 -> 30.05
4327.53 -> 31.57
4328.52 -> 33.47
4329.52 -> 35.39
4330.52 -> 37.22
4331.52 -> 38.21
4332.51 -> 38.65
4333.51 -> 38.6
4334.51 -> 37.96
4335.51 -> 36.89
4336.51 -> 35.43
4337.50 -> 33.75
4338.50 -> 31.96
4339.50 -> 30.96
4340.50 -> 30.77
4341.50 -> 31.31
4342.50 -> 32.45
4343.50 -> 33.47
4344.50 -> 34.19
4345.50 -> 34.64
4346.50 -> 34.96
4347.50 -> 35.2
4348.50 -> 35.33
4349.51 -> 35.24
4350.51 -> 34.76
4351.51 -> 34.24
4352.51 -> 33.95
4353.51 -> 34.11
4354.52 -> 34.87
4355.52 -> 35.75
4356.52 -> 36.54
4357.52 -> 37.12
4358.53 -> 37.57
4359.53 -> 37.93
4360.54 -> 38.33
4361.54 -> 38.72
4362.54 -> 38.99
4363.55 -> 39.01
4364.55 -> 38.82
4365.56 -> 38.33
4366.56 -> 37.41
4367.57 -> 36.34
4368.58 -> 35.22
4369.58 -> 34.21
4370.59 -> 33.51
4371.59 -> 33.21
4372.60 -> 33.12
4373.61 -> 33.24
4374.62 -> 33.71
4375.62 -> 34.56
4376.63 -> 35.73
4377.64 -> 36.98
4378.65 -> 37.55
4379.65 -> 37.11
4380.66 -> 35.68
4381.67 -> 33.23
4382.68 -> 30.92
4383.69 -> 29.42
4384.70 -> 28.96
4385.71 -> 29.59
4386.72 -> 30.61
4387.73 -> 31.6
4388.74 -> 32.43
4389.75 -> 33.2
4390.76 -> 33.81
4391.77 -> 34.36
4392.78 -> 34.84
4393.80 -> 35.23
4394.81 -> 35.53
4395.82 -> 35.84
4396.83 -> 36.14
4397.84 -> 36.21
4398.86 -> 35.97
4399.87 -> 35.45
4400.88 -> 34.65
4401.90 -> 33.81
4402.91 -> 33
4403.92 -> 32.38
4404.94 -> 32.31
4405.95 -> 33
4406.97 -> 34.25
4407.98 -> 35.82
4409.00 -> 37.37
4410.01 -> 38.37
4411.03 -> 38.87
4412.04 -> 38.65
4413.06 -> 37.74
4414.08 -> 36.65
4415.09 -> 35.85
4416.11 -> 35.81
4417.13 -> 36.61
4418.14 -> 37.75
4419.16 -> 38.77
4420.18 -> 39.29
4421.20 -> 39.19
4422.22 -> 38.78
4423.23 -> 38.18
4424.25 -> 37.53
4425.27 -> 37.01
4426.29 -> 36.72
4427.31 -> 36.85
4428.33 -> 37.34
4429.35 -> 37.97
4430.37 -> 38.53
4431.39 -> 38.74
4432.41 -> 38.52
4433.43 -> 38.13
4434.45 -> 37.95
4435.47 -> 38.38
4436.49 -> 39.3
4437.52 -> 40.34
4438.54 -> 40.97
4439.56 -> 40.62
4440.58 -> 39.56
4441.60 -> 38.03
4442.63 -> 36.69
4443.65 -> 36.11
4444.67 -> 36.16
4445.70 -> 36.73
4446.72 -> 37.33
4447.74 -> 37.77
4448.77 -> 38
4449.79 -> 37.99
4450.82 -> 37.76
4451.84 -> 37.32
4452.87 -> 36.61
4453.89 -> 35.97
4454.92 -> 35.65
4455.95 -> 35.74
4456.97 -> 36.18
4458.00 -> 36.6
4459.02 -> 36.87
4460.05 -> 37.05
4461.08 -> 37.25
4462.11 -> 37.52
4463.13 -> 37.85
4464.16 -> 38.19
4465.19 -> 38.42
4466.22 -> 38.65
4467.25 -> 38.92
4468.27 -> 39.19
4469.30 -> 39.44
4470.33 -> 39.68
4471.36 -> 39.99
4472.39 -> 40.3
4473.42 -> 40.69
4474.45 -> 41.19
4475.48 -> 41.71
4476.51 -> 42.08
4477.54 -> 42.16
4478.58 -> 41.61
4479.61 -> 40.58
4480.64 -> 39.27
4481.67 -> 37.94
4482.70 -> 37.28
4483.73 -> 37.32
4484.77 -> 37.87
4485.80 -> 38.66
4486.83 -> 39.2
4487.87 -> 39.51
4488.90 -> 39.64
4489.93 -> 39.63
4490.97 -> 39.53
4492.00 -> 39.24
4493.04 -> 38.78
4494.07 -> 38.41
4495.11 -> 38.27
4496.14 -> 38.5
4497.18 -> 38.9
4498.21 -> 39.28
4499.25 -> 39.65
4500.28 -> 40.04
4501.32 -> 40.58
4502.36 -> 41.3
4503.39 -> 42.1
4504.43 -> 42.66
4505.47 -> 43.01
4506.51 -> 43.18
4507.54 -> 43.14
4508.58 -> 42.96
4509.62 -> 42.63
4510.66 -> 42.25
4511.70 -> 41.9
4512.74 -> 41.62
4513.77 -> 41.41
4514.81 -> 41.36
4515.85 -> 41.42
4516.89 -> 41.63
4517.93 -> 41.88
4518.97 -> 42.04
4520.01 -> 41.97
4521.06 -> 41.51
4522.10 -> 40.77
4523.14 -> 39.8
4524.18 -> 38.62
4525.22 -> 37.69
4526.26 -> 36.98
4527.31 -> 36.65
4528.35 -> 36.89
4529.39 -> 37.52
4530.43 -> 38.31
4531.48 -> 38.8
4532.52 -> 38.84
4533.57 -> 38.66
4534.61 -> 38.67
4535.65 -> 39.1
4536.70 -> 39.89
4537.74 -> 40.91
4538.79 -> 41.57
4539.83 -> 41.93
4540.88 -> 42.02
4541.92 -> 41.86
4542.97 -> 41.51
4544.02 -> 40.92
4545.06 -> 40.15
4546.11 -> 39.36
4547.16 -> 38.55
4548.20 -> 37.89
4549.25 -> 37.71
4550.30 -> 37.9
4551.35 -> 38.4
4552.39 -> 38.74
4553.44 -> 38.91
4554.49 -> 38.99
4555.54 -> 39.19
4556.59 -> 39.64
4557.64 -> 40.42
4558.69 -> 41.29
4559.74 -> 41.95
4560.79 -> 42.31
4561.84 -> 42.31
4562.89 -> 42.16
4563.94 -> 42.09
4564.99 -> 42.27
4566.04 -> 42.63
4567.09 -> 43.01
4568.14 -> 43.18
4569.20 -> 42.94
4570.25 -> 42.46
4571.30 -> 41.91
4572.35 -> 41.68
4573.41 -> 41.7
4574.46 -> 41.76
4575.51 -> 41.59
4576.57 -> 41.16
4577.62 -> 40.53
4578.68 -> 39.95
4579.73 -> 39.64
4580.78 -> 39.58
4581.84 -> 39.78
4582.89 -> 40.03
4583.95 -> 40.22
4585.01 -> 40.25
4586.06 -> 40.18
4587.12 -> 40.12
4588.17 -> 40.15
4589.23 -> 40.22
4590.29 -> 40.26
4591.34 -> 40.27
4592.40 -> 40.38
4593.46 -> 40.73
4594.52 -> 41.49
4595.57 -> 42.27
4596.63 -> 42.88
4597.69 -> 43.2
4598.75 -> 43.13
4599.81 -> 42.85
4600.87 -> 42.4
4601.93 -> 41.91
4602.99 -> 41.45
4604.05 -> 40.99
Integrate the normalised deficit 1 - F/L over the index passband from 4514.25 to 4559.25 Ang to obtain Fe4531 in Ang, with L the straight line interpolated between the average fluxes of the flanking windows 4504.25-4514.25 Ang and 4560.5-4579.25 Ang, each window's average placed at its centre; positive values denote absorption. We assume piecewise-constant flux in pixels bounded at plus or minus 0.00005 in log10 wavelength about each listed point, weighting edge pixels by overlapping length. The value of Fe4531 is 2.7 Ang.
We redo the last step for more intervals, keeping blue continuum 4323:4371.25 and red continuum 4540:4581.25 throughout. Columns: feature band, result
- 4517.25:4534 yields 0.27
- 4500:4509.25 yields -0.68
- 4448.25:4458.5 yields 0.31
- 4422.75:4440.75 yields -0.54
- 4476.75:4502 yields -0.26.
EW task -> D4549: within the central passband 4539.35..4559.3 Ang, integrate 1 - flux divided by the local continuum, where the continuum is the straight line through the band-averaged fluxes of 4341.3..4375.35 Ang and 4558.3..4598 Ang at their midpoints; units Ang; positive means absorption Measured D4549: 0.4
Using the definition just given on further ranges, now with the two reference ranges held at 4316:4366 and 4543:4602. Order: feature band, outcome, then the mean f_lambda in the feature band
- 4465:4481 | -0.7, 40.3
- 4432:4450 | -0.3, 38.3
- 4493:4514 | -1.0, 41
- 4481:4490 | 0.1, 38.5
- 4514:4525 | -0.4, 41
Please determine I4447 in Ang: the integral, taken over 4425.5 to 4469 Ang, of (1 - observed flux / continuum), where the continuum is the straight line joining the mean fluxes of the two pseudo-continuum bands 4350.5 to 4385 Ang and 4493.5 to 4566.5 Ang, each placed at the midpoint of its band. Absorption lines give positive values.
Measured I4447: 0.1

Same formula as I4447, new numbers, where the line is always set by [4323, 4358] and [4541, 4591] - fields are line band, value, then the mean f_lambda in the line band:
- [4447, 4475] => -0.3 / 38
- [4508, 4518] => -0.7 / 41.9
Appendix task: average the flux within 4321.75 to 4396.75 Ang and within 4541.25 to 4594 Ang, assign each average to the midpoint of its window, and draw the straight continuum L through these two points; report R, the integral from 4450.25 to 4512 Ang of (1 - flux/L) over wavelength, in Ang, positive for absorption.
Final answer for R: -2.1 Ang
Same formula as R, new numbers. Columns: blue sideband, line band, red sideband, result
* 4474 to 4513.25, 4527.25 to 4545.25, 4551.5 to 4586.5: 0.4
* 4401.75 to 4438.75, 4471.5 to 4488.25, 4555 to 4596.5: -0.5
